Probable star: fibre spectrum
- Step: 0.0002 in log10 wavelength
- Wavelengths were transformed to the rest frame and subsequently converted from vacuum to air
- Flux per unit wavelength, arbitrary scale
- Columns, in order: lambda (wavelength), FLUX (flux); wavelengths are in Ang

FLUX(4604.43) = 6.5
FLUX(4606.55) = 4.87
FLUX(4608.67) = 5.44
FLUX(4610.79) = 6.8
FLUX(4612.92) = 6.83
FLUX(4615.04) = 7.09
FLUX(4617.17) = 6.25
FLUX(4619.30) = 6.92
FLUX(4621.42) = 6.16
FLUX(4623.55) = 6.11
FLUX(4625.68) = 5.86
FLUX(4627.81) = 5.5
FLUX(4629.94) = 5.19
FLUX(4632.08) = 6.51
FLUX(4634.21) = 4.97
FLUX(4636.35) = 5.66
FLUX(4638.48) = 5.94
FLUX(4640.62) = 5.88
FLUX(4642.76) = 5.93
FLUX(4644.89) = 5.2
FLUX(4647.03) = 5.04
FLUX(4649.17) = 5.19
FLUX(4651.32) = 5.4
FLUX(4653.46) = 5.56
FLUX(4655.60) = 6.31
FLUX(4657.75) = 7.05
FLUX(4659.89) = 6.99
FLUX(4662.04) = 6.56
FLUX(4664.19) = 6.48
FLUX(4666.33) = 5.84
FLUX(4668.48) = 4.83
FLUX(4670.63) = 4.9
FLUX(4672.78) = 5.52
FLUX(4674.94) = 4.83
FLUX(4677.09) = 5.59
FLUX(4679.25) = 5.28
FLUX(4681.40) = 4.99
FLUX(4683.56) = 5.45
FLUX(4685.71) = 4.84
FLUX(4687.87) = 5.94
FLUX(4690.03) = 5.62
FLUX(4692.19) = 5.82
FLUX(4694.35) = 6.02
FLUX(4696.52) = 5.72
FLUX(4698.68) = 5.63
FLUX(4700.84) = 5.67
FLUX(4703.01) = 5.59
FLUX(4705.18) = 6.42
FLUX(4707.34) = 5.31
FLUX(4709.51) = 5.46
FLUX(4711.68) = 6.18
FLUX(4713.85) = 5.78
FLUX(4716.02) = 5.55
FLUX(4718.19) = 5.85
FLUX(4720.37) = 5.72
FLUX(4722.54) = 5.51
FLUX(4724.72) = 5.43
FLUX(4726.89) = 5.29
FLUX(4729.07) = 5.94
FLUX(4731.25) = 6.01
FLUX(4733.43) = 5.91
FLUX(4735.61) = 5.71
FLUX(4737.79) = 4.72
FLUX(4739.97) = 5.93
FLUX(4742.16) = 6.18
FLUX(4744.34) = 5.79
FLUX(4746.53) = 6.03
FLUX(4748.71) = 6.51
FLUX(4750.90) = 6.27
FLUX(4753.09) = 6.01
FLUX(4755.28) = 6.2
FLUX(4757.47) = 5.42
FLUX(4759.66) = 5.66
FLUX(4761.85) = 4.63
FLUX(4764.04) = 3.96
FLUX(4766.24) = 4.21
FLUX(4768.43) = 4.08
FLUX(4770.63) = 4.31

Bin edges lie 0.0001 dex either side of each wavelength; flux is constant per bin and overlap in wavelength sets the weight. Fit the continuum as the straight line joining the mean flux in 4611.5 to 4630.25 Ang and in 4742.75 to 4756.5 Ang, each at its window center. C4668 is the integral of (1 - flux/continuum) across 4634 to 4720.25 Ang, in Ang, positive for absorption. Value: 7.3 Ang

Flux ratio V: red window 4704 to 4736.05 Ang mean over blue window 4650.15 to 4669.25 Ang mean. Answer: 0.94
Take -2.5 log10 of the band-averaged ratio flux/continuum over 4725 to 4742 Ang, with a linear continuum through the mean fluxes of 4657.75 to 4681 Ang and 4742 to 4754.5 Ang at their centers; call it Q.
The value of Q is 0.07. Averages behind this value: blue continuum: 5.73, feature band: 5.66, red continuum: 6.13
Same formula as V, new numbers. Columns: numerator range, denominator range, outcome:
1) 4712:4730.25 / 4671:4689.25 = 1.07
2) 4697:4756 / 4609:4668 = 0.96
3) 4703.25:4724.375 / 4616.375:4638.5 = 0.97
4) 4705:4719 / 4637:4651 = 1.04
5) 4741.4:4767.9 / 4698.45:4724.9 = 0.97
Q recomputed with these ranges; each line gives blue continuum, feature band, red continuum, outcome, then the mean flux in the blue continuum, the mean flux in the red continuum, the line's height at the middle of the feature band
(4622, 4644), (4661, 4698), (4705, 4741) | 0.03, 5.76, 5.67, 5.71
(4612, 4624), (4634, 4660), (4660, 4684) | 0.05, 6.58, 5.54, 6.02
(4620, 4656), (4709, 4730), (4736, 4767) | -0.02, 5.67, 5.55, 5.59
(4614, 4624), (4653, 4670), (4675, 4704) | -0.05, 6.53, 5.53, 5.92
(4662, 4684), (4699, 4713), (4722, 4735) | -0.03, 5.43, 5.69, 5.58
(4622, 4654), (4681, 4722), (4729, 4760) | 0.02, 5.6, 5.89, 5.77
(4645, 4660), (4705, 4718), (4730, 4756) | 0.03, 5.82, 5.93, 5.89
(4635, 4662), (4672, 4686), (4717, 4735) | 0.11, 5.86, 5.71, 5.8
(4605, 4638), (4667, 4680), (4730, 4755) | 0.16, 6.02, 5.92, 5.98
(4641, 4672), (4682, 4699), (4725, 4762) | 0.04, 5.81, 5.8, 5.8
